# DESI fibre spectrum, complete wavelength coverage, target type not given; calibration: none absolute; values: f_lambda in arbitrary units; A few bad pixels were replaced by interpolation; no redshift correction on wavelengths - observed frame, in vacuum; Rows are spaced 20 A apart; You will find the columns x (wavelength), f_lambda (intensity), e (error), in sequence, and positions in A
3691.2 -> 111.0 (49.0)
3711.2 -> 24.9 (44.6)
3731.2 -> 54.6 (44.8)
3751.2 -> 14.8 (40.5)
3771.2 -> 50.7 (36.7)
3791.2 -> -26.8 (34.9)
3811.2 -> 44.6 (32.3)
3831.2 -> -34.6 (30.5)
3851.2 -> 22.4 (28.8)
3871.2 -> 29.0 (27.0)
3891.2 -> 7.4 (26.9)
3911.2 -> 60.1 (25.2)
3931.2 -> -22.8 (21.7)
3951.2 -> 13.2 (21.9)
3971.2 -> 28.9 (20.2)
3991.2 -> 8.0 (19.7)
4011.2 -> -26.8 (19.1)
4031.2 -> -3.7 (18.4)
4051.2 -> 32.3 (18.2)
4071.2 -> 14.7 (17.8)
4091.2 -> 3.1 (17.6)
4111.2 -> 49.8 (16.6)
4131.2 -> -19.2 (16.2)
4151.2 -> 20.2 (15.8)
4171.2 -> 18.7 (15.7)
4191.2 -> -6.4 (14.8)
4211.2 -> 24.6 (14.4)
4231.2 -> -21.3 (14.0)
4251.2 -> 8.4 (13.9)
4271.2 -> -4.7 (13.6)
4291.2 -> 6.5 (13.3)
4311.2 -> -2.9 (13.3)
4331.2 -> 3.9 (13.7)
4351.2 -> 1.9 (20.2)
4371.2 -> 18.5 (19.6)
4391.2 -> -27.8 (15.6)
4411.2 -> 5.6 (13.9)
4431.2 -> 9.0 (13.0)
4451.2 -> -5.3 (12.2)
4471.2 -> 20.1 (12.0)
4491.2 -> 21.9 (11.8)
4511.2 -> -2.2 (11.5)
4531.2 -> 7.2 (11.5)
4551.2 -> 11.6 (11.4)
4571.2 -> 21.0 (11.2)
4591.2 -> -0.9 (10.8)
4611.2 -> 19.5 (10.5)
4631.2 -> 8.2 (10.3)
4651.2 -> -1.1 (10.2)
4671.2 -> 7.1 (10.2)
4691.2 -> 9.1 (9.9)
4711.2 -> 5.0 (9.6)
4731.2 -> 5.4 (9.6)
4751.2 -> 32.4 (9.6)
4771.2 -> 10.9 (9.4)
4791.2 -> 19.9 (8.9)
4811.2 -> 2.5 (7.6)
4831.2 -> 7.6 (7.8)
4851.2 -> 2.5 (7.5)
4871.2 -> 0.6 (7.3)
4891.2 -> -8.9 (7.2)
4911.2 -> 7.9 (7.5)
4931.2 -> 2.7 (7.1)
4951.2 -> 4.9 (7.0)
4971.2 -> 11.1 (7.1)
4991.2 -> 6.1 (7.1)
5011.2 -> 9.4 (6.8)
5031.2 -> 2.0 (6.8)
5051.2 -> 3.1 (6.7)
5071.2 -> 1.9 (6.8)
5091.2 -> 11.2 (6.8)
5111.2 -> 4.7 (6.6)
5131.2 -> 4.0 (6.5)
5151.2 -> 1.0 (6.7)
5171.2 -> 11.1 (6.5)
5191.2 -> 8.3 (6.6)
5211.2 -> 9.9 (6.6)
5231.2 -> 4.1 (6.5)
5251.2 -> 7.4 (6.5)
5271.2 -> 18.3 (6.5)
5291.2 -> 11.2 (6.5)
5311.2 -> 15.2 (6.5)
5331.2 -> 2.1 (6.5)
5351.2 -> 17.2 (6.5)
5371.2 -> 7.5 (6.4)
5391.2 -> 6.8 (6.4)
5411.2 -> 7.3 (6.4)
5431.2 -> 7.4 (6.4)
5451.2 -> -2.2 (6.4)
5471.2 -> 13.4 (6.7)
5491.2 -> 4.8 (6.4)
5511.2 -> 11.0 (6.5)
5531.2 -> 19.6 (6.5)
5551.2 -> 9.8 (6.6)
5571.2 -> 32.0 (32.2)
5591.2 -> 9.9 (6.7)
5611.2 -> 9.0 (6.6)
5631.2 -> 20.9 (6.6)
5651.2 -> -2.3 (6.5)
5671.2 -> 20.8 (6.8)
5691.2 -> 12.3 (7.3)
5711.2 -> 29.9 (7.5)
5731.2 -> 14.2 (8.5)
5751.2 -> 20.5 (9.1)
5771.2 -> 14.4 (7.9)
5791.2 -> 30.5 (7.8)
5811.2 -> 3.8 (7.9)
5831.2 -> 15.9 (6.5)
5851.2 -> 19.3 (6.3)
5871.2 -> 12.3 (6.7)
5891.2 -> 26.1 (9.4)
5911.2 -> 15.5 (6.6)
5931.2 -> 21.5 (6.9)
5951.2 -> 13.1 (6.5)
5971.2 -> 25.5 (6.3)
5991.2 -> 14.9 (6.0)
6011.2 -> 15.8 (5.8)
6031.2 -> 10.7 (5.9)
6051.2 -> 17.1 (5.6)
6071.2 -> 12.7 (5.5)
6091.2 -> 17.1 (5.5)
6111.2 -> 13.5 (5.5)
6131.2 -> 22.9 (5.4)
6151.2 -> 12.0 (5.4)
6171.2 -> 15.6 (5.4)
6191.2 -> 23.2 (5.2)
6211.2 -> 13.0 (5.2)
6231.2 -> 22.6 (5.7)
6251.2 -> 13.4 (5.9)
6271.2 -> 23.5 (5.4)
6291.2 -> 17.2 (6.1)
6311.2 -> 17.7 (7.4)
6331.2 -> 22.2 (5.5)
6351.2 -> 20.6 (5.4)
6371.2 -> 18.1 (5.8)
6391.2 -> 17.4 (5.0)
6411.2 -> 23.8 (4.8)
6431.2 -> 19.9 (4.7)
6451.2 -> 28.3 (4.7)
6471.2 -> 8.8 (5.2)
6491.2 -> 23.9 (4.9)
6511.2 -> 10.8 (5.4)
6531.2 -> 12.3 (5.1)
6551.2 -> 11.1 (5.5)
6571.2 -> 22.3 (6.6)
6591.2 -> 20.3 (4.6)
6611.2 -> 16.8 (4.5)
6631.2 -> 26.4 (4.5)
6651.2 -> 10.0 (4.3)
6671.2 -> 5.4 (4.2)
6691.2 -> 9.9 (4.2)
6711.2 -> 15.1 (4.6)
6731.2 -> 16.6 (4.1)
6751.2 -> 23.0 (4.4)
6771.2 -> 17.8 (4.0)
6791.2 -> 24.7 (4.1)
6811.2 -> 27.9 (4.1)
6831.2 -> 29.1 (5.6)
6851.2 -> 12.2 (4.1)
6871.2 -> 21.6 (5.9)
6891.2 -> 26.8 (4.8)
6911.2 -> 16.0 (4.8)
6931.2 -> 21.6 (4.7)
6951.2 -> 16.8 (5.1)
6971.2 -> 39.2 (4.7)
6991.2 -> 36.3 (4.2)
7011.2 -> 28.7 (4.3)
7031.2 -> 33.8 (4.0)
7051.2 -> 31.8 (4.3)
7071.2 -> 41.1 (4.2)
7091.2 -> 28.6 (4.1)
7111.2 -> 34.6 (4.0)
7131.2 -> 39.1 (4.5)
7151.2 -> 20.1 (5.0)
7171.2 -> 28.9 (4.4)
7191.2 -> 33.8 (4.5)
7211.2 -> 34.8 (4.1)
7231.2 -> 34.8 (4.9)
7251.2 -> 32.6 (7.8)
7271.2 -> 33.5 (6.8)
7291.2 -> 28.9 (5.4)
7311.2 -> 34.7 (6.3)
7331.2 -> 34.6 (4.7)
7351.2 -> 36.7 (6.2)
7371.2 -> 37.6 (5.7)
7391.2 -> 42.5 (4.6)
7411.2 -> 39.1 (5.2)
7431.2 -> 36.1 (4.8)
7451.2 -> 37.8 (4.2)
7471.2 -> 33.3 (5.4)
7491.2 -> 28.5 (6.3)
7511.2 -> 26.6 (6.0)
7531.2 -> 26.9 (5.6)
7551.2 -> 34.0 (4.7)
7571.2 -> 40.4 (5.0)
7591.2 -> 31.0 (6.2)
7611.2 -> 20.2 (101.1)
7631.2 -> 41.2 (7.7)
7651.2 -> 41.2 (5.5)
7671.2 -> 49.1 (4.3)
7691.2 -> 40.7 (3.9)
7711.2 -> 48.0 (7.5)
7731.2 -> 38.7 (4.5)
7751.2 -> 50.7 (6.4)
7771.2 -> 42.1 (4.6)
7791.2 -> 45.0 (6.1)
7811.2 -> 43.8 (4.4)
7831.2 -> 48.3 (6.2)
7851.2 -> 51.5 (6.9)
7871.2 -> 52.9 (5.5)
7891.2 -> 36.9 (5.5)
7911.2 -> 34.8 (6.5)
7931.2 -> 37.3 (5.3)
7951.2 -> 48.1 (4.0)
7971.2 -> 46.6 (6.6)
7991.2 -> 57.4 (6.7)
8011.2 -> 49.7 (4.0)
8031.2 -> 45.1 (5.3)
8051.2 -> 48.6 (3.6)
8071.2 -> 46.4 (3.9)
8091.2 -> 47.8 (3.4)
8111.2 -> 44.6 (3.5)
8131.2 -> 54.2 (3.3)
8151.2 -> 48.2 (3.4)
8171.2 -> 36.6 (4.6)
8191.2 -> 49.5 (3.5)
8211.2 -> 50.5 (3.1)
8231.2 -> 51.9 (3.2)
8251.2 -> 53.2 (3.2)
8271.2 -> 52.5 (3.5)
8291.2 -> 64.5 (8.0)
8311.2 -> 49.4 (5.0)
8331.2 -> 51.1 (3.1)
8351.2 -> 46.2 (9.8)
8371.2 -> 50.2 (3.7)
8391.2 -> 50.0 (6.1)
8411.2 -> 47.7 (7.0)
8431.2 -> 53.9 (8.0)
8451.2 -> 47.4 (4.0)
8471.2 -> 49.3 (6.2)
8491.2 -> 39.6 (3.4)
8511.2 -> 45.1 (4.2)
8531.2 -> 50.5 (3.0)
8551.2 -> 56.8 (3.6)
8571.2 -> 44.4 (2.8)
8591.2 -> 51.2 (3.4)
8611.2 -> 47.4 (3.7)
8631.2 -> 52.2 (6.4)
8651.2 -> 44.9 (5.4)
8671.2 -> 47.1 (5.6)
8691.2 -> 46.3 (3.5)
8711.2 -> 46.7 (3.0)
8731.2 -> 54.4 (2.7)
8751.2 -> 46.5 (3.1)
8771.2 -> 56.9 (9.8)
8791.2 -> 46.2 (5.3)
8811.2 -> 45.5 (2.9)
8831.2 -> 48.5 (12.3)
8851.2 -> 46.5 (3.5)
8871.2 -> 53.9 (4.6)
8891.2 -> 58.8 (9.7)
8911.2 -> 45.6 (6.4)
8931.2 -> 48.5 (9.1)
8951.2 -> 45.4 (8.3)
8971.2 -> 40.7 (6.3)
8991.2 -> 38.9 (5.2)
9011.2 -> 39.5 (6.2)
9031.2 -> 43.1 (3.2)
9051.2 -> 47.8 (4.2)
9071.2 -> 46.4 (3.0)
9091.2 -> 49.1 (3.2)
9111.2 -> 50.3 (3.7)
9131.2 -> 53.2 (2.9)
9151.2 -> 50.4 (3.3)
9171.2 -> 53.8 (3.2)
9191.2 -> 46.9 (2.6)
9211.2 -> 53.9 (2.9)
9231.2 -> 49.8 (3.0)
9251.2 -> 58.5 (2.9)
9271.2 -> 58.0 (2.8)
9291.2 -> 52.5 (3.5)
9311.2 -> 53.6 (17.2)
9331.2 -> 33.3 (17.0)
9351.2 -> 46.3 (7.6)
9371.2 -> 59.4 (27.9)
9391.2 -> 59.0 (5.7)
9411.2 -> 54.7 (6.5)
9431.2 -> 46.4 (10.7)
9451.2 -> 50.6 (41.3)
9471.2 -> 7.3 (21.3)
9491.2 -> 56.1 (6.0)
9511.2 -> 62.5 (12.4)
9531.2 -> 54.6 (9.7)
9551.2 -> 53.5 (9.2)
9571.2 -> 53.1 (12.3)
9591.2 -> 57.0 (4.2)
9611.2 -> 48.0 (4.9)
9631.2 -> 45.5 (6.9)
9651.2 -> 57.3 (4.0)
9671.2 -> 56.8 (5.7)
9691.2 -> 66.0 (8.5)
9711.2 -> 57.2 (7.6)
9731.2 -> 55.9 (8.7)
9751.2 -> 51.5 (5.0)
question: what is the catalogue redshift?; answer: 0.74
